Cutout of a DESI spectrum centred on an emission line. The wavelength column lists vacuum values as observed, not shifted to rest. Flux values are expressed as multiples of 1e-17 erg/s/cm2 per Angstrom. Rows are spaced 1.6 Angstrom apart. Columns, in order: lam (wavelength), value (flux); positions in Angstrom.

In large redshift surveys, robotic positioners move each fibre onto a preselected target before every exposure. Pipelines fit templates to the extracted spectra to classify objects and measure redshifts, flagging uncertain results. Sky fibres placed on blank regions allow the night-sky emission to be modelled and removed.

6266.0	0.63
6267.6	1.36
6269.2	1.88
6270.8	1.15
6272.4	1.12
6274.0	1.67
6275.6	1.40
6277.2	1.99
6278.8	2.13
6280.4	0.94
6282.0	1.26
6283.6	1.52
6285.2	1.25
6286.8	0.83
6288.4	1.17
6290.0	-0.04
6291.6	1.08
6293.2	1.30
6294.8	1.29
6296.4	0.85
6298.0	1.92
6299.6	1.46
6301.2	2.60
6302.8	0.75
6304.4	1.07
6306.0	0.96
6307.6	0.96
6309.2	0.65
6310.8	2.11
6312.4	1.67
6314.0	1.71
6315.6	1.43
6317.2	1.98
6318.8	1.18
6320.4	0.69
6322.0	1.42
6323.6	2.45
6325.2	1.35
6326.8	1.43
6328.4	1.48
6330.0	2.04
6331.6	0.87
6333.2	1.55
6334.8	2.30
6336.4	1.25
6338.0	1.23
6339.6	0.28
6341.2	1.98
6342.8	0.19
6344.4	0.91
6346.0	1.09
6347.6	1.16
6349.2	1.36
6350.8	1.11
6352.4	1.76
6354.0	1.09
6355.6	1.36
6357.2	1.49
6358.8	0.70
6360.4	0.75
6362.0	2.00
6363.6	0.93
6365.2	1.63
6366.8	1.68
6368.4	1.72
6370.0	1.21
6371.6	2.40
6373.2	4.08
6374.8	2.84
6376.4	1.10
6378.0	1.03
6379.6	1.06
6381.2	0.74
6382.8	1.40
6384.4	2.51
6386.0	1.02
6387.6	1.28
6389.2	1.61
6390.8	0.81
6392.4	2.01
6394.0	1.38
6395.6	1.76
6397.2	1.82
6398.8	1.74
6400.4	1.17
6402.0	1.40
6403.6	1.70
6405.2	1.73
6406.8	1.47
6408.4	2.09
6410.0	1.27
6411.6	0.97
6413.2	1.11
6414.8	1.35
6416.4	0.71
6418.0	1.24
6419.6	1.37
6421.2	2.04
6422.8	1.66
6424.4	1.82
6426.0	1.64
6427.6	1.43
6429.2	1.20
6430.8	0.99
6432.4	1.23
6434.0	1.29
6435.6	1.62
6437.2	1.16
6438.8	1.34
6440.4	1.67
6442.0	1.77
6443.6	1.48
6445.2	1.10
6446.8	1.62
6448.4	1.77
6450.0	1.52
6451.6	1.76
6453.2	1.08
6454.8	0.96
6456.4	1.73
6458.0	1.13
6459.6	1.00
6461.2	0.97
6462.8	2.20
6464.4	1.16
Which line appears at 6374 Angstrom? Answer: [O III]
